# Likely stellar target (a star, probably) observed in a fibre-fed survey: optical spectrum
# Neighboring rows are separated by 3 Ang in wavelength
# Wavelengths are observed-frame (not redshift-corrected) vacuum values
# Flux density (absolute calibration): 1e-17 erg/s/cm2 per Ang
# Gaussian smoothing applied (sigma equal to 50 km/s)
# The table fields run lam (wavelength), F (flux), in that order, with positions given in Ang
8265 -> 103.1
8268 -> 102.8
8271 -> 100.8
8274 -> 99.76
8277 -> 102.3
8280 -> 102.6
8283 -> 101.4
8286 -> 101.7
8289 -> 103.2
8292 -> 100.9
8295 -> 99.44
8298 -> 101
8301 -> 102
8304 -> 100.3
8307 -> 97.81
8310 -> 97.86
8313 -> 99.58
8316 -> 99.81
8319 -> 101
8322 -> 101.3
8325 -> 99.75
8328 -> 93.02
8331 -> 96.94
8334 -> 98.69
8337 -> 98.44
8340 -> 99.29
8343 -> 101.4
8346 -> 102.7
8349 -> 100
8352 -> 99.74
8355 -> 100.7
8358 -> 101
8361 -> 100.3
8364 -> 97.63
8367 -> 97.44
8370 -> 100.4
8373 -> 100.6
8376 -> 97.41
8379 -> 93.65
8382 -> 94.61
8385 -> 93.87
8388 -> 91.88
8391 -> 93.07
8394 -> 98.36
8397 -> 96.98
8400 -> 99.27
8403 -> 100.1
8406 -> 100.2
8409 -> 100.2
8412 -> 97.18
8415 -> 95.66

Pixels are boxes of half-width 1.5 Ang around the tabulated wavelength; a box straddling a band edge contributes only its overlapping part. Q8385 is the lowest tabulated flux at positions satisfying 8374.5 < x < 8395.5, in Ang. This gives 91.88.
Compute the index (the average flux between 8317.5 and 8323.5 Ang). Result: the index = 101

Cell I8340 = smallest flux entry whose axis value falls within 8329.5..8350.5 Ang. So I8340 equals 96.94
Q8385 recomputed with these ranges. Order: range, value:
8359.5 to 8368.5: 97.44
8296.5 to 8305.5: 100.3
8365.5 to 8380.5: 93.65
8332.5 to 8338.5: 98.44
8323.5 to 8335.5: 93.02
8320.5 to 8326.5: 99.75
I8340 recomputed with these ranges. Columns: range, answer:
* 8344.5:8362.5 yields 99.74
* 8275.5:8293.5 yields 100.9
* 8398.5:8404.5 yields 99.27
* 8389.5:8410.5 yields 93.07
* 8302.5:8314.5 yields 97.81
